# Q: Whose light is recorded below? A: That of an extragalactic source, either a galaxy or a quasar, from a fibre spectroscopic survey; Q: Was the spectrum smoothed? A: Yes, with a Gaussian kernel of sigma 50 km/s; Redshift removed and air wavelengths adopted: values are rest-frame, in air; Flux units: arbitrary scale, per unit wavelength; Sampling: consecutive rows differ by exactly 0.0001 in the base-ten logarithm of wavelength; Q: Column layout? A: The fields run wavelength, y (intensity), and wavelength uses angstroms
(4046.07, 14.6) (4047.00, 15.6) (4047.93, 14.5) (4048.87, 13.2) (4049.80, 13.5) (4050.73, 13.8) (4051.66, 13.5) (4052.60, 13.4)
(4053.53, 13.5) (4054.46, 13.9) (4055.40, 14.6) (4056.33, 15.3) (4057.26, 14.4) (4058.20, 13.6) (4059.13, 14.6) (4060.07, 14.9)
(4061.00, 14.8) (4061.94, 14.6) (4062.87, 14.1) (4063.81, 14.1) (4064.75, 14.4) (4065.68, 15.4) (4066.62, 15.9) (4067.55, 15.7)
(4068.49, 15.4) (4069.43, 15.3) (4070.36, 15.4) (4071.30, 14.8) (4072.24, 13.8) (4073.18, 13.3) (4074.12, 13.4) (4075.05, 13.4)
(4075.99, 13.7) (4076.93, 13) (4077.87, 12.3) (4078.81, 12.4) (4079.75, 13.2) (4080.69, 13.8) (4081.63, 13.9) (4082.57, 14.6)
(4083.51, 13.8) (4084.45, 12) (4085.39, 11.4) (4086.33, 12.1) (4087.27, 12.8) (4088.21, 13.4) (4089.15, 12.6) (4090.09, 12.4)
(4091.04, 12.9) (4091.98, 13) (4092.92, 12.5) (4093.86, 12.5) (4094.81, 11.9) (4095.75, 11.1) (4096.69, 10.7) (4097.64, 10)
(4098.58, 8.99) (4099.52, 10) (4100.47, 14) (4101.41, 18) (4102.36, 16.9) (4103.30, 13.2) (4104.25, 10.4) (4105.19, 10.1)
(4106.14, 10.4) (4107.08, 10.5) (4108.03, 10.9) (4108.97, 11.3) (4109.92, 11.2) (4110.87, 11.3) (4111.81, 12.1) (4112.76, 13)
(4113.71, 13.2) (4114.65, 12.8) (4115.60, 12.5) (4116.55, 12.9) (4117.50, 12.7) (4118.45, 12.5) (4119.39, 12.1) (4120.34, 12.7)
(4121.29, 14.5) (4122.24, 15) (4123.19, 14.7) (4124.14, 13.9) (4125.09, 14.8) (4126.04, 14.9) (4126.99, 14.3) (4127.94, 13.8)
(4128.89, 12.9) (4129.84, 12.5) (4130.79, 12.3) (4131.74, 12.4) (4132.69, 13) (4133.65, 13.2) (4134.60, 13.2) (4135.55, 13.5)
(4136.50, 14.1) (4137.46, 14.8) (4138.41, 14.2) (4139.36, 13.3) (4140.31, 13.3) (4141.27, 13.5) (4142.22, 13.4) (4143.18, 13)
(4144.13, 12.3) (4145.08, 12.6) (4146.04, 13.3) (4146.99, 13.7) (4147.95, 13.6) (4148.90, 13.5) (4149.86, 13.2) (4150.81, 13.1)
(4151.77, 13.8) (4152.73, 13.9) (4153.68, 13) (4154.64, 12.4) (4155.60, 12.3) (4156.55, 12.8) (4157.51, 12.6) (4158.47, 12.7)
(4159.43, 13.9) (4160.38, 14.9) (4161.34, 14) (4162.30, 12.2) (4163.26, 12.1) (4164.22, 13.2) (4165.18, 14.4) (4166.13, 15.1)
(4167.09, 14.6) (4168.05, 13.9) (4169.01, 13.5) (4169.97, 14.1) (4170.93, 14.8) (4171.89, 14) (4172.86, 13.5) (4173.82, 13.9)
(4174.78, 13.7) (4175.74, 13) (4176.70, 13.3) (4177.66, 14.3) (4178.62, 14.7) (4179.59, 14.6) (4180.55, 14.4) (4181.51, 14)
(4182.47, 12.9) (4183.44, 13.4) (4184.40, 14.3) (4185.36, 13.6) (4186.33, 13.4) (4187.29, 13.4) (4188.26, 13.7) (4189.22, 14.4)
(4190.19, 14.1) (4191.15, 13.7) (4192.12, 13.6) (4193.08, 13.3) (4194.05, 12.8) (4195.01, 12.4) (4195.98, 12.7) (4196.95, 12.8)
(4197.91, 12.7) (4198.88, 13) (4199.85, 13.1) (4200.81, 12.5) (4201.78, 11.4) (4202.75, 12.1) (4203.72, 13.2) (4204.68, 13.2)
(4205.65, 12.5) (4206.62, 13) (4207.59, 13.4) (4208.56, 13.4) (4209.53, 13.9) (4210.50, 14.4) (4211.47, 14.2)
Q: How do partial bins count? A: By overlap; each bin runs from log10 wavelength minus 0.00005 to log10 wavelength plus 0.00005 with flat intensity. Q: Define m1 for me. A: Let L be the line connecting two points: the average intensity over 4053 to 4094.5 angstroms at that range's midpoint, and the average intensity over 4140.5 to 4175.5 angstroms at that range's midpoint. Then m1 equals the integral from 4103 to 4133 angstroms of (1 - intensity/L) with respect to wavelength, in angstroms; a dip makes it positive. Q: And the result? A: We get 2.1 angstroms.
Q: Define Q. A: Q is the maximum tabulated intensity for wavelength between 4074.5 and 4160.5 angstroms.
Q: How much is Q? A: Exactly 18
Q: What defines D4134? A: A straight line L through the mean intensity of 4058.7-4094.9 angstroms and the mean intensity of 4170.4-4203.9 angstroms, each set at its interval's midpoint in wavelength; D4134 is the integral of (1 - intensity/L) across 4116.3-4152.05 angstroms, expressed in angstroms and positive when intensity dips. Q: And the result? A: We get 0.3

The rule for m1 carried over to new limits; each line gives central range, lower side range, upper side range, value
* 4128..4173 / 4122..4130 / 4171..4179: 1.9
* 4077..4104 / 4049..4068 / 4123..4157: 2.5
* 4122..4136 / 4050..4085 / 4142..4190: 0.2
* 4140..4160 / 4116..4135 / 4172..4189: 0.6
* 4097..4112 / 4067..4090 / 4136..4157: 1.8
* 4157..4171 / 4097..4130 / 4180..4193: -0.3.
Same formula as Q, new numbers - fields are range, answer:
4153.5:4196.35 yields 15.1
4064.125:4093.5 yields 15.9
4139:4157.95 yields 13.9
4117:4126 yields 15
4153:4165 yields 14.9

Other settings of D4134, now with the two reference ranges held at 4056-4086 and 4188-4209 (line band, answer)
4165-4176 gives -0.7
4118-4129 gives -0.2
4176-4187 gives -0.6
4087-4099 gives 1.7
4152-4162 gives 0.1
